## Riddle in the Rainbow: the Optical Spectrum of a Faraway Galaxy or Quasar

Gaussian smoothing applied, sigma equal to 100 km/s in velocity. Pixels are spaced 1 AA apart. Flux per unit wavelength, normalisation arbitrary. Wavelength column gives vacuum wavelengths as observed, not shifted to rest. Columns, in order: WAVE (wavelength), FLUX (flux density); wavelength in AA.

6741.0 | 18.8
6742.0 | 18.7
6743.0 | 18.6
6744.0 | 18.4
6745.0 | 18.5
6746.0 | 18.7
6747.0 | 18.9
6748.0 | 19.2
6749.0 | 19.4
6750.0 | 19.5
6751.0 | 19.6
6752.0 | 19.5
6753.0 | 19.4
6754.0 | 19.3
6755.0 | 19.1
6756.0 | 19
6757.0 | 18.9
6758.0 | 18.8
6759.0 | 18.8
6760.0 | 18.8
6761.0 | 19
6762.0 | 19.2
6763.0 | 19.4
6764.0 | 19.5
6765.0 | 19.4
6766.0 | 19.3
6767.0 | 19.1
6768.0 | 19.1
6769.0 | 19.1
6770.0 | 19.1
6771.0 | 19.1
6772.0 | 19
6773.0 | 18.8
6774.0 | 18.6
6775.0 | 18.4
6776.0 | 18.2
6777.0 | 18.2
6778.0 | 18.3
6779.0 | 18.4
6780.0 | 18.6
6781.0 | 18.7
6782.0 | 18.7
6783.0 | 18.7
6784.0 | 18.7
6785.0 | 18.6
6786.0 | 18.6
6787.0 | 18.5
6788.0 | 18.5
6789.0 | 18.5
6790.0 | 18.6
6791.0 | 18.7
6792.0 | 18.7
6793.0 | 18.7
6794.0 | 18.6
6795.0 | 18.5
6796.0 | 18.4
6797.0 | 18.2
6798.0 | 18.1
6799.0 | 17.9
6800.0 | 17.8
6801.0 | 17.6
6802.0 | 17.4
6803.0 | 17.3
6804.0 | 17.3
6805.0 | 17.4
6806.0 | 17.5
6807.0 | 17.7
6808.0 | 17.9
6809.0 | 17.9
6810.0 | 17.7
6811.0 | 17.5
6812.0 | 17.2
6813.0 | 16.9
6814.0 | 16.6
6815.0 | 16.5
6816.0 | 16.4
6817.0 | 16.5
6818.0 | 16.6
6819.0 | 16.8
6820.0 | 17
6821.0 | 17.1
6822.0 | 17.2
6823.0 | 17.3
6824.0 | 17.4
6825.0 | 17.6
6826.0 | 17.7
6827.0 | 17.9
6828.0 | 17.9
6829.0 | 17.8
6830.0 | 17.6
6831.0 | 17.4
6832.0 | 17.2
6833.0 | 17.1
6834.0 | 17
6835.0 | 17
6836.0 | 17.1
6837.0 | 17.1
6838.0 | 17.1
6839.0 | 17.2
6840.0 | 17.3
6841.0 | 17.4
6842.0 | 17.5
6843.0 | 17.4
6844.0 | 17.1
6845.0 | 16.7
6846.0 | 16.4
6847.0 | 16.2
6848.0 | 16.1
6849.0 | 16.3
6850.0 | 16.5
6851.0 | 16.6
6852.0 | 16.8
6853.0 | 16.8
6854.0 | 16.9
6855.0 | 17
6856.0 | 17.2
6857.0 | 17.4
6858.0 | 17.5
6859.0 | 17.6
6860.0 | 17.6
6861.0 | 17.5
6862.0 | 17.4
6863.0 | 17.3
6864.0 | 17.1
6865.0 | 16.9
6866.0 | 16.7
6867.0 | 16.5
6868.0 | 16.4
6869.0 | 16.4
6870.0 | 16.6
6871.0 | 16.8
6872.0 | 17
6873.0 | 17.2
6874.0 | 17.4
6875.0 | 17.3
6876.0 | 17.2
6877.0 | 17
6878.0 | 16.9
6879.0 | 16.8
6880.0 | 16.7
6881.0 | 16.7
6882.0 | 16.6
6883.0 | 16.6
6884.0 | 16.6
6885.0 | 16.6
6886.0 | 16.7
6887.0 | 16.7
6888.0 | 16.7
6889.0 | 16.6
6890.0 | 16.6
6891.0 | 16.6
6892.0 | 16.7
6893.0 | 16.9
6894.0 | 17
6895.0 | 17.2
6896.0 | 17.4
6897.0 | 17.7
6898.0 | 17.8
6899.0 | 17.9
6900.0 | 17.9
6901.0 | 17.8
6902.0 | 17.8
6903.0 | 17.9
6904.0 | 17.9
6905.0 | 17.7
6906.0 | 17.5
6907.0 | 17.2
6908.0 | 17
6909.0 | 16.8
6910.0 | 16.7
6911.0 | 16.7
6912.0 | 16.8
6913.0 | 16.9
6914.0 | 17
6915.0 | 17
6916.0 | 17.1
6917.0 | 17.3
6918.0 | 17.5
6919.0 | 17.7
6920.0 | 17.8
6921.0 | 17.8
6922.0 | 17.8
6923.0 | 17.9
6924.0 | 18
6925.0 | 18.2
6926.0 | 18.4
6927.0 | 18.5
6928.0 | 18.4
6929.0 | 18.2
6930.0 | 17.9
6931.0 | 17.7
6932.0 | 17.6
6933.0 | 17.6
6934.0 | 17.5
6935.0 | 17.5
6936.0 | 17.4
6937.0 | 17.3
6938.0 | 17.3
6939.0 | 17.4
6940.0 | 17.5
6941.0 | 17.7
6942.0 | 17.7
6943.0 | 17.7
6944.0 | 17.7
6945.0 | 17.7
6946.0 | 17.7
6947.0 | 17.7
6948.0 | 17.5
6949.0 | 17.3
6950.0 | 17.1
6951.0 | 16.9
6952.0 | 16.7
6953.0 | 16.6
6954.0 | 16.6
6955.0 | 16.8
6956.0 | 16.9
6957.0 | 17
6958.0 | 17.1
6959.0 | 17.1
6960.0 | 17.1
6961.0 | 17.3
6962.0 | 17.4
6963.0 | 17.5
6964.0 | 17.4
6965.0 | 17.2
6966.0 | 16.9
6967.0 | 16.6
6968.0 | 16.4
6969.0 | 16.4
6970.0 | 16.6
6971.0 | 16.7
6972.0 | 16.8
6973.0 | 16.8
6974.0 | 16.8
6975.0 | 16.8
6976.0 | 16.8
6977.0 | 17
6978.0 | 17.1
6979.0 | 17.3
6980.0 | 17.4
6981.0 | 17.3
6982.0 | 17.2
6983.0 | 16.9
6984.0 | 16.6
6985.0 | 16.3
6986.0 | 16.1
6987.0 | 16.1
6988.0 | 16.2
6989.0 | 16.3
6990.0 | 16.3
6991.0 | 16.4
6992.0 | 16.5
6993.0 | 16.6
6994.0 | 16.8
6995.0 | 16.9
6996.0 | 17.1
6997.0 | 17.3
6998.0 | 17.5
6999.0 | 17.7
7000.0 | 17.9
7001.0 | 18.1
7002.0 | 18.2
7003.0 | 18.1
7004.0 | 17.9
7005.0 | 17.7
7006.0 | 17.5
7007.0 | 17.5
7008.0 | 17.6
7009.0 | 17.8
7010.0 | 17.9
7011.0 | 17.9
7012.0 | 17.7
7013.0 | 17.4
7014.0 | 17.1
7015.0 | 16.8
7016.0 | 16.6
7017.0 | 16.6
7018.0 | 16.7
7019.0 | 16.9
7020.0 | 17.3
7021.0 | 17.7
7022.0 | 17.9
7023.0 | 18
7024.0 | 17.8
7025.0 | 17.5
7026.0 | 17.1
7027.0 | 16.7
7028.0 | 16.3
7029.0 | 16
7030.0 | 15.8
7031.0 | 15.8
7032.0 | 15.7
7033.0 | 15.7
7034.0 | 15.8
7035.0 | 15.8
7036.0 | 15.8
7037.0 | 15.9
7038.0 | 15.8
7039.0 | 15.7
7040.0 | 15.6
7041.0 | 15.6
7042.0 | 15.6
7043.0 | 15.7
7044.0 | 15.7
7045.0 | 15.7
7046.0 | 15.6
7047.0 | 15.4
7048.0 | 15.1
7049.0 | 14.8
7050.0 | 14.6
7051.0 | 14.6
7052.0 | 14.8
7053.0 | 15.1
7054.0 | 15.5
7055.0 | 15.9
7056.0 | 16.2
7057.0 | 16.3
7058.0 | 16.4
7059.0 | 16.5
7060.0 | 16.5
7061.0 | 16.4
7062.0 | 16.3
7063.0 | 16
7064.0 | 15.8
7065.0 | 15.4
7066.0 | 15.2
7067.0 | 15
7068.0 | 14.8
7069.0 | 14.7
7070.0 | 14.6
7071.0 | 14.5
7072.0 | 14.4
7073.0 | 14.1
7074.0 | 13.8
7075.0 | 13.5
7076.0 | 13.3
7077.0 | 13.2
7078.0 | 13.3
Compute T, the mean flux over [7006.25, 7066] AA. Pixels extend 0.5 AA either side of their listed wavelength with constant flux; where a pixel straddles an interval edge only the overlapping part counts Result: 16.3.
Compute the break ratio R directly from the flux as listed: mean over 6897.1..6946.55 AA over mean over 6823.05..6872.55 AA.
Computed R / 1.03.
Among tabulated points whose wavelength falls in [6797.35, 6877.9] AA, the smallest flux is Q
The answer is 16.1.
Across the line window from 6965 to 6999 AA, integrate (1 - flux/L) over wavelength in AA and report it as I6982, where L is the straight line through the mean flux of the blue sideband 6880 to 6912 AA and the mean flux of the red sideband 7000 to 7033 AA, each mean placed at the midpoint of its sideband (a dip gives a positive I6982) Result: 0.8 AA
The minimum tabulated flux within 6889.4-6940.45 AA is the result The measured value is 16.6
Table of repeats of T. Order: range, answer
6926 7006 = 17.2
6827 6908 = 17.1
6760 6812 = 18.4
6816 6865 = 17.1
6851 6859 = 17.1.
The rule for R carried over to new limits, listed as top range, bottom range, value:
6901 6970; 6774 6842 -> 0.98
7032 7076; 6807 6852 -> 0.90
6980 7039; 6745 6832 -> 0.93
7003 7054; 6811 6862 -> 0.96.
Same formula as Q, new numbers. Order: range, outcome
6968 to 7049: 14.8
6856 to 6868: 16.4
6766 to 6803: 17.3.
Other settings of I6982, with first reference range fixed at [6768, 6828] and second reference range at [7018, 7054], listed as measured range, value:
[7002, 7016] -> -1.2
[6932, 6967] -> -1.2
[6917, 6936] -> -1.1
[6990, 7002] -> -0.6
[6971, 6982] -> -0.3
